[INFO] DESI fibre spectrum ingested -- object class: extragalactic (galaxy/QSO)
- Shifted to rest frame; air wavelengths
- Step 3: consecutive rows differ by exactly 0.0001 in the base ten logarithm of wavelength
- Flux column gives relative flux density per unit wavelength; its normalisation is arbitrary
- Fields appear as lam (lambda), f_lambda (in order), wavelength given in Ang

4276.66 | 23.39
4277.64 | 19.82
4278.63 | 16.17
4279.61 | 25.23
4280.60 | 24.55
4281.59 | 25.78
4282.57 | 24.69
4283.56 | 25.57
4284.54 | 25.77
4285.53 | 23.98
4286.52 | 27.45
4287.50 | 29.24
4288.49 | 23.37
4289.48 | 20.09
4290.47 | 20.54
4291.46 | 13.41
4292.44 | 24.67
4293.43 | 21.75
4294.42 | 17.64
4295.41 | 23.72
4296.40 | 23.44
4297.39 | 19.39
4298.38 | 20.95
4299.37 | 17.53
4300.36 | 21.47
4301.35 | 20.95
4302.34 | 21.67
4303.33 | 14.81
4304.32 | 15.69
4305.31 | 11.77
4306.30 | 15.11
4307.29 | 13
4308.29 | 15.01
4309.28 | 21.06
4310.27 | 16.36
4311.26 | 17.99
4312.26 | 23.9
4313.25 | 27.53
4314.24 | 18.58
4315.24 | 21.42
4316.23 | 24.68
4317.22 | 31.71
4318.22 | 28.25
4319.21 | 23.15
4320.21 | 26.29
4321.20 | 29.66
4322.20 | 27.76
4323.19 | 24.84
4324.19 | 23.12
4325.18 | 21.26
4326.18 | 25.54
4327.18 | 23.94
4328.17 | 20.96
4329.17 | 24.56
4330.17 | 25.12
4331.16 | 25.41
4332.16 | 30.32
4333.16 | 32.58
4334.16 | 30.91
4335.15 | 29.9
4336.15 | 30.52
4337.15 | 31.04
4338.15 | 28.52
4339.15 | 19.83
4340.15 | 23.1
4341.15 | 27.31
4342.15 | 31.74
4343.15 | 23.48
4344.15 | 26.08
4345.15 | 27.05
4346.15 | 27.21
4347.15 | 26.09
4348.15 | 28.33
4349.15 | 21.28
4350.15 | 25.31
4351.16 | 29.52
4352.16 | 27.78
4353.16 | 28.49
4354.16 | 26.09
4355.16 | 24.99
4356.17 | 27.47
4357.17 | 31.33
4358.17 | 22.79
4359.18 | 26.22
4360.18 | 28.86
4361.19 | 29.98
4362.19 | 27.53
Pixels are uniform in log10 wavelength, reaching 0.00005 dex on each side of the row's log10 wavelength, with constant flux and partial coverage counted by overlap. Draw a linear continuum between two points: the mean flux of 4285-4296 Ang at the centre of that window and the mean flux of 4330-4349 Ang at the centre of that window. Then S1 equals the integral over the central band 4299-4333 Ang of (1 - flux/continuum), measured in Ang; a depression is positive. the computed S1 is 4.0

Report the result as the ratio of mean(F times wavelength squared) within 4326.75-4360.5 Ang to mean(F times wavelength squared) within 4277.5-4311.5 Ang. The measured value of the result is 1.34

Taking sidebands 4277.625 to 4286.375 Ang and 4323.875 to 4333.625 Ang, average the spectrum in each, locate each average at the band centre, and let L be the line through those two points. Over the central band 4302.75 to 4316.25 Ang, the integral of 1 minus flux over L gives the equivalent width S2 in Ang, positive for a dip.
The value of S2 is 3.59 Ang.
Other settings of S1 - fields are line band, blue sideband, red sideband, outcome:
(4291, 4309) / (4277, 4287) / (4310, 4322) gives 4.2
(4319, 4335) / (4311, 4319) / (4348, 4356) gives -0.7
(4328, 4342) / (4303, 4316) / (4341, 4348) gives -1.6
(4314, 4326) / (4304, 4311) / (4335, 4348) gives -3.4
